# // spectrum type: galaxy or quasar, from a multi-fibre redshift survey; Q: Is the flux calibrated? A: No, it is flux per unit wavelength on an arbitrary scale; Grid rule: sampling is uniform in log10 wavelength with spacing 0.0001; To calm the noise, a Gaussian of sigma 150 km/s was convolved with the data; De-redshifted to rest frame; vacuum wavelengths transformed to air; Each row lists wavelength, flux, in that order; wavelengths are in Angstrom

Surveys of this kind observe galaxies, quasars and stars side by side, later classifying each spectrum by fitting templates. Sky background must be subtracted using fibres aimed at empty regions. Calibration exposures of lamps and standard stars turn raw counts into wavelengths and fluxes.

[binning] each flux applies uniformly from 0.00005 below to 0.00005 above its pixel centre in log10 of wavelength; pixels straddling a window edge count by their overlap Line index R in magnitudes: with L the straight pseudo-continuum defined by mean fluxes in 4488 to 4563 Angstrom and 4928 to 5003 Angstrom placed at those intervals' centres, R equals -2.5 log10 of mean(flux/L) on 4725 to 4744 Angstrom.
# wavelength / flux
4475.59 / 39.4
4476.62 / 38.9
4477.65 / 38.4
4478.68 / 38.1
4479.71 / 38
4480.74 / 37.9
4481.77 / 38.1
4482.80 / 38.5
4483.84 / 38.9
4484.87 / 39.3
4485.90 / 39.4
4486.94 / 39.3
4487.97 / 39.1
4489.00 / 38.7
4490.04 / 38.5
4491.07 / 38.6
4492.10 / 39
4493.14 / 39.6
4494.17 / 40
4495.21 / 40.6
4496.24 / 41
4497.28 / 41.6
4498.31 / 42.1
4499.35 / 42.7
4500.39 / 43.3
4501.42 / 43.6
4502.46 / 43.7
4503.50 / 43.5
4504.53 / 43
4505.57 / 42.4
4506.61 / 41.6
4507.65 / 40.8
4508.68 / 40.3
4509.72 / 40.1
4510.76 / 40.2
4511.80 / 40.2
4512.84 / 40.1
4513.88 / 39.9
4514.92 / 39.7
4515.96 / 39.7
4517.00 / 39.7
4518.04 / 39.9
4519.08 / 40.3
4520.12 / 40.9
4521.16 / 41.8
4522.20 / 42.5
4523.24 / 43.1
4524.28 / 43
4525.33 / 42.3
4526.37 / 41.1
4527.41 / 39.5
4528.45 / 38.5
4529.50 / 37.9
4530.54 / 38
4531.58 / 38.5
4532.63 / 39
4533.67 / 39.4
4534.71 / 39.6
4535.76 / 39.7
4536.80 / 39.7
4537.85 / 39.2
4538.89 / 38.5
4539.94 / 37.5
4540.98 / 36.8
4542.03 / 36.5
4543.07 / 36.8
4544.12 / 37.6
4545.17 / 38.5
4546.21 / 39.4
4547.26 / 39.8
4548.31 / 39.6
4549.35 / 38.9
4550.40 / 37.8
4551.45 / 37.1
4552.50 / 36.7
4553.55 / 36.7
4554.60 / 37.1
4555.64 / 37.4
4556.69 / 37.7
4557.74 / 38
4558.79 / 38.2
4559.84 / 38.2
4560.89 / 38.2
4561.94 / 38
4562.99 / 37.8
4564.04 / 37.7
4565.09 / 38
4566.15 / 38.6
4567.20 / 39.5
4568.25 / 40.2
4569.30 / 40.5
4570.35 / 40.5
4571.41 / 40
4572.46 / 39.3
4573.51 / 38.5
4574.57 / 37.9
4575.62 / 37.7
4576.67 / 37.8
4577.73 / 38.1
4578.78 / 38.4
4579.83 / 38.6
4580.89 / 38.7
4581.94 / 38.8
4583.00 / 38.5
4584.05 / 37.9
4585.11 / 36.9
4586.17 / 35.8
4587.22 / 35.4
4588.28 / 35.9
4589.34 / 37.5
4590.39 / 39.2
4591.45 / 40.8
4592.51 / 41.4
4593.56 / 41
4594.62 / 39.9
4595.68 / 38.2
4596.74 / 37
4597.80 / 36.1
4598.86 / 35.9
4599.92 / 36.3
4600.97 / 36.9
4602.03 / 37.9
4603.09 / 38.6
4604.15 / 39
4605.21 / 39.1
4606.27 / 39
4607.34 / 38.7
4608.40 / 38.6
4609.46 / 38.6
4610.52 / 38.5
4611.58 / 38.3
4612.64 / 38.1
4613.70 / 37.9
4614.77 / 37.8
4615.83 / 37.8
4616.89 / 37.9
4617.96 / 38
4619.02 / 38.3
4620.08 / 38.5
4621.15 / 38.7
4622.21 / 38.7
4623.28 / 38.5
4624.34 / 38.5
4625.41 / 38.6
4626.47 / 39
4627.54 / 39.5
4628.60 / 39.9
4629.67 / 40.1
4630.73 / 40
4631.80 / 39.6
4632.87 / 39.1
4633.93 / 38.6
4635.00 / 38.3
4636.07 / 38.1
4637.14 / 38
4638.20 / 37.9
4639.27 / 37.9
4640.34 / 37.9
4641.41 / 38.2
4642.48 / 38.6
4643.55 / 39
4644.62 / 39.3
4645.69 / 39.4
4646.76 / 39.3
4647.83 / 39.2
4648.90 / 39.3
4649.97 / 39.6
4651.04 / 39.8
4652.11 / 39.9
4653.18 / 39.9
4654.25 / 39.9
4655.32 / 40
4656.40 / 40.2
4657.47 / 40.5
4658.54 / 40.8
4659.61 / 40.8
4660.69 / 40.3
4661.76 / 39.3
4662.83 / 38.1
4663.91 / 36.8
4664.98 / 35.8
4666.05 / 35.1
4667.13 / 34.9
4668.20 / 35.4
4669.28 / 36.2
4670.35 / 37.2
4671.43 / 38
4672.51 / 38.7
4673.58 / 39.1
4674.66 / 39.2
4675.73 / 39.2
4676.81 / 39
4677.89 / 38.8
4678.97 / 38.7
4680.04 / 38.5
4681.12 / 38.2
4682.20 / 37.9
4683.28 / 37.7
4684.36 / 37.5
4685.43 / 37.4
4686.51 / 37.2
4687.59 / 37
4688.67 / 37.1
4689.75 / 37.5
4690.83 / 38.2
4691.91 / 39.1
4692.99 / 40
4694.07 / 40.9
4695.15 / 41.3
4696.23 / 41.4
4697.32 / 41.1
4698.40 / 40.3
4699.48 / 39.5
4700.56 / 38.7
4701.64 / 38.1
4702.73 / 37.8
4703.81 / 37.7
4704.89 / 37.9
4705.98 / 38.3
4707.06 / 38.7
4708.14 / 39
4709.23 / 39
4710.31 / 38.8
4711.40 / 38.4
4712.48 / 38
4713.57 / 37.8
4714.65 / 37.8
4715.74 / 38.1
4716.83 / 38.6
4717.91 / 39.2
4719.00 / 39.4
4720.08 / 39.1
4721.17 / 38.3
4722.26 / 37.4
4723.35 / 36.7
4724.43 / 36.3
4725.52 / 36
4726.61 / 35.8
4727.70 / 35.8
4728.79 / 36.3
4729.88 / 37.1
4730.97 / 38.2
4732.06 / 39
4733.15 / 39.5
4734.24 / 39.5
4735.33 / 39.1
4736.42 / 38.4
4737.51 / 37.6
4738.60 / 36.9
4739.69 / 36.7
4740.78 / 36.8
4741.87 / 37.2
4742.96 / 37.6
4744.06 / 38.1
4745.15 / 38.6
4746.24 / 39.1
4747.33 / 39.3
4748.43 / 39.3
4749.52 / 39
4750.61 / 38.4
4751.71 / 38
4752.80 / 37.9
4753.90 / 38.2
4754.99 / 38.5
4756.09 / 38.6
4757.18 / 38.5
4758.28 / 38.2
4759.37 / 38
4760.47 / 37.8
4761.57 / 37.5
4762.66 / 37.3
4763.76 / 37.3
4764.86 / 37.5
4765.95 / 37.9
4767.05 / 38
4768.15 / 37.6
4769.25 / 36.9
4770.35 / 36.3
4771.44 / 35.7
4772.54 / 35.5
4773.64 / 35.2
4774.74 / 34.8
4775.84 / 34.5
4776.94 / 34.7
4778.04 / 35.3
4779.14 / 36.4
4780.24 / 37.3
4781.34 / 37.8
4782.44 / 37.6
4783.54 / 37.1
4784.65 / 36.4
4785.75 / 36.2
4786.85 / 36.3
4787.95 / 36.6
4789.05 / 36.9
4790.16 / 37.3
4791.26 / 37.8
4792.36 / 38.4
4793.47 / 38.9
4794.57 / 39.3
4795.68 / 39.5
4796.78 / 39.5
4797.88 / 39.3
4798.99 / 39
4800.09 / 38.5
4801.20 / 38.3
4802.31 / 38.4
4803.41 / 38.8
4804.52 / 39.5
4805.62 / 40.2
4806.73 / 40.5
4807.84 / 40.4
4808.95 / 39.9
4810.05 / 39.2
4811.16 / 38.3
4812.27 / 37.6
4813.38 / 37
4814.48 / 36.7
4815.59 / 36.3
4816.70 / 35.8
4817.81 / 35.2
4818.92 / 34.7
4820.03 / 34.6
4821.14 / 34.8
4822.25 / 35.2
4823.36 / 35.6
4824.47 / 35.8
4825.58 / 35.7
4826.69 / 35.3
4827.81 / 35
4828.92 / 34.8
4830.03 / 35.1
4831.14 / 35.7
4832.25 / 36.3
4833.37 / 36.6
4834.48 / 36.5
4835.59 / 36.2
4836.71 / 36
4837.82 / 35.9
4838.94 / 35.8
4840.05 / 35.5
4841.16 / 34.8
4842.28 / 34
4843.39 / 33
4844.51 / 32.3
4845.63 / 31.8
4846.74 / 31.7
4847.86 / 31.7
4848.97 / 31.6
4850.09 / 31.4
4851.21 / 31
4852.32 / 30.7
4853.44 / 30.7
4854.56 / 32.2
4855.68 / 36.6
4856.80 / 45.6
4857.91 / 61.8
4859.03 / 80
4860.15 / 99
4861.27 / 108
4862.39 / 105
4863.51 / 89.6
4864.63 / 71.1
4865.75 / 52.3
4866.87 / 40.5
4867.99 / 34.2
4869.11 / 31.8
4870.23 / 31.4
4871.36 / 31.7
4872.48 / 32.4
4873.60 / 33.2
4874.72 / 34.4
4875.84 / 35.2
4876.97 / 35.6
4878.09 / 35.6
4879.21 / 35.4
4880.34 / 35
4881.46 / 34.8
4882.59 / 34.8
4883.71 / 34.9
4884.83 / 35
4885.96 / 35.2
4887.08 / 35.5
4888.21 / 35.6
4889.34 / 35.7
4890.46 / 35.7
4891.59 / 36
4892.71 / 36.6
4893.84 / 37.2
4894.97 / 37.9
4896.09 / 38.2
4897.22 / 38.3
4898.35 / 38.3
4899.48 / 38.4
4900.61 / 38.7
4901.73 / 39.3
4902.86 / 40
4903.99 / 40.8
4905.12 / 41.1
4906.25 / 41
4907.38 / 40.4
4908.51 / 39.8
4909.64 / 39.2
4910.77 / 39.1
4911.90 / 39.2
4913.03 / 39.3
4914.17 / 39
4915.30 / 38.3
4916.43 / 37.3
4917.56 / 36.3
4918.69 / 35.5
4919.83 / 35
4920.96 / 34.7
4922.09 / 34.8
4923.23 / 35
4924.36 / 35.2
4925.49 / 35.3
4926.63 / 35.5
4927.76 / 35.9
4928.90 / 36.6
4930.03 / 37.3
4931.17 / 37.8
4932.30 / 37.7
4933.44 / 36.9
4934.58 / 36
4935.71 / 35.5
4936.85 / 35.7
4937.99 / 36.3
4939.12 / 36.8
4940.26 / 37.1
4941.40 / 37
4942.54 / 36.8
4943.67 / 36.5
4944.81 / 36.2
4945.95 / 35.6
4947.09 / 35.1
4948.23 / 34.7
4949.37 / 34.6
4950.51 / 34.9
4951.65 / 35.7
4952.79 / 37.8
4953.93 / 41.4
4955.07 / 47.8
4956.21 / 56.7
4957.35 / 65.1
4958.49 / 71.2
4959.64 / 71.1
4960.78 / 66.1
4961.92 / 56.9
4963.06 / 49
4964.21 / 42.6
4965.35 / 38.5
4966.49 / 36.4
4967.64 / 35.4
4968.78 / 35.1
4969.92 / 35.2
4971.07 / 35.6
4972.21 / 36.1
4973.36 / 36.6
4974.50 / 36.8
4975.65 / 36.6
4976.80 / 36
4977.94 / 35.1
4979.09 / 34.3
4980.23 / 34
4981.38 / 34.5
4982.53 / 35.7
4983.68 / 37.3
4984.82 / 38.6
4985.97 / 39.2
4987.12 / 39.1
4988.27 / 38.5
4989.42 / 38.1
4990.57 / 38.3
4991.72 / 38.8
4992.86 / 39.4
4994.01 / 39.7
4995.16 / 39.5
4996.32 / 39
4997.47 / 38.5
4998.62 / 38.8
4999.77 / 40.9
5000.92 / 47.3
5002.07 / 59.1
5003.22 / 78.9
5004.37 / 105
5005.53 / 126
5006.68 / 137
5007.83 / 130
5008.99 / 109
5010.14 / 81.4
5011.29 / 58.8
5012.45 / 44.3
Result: 0.07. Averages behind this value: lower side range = 39.7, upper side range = 40.6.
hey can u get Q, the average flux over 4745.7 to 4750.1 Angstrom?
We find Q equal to 39.2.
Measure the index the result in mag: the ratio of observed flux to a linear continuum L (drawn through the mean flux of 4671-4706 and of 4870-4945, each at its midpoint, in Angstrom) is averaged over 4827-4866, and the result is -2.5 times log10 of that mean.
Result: -0.22 mag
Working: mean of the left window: 38.7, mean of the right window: 36.7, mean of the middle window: 45.5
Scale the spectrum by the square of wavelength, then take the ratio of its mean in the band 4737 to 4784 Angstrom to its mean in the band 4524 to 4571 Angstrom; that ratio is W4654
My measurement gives 1.06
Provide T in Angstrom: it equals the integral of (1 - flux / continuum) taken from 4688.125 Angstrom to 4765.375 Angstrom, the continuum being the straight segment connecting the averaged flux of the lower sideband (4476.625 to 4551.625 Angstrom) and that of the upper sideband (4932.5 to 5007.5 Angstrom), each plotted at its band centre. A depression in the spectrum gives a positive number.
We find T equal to 7.5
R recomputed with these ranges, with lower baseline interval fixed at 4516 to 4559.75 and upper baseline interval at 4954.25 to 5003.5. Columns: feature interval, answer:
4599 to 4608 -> 0.043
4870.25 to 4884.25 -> 0.226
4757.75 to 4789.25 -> 0.127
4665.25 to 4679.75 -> 0.074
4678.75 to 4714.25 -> 0.052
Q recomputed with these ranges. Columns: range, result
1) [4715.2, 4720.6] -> 38.9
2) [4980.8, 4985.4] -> 36.5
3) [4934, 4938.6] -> 35.9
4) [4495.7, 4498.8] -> 41.6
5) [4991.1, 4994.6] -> 39.4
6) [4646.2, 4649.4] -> 39.3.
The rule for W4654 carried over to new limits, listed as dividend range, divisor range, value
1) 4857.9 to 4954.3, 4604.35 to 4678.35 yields 1.18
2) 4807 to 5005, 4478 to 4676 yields 1.19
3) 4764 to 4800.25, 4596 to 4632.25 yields 1.04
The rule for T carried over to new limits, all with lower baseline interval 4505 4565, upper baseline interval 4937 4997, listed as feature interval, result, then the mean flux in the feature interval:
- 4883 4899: 1.5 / 36.4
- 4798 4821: 1.2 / 37.9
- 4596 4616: 0.8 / 37.9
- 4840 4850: 1.9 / 32.7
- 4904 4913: 0.1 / 40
